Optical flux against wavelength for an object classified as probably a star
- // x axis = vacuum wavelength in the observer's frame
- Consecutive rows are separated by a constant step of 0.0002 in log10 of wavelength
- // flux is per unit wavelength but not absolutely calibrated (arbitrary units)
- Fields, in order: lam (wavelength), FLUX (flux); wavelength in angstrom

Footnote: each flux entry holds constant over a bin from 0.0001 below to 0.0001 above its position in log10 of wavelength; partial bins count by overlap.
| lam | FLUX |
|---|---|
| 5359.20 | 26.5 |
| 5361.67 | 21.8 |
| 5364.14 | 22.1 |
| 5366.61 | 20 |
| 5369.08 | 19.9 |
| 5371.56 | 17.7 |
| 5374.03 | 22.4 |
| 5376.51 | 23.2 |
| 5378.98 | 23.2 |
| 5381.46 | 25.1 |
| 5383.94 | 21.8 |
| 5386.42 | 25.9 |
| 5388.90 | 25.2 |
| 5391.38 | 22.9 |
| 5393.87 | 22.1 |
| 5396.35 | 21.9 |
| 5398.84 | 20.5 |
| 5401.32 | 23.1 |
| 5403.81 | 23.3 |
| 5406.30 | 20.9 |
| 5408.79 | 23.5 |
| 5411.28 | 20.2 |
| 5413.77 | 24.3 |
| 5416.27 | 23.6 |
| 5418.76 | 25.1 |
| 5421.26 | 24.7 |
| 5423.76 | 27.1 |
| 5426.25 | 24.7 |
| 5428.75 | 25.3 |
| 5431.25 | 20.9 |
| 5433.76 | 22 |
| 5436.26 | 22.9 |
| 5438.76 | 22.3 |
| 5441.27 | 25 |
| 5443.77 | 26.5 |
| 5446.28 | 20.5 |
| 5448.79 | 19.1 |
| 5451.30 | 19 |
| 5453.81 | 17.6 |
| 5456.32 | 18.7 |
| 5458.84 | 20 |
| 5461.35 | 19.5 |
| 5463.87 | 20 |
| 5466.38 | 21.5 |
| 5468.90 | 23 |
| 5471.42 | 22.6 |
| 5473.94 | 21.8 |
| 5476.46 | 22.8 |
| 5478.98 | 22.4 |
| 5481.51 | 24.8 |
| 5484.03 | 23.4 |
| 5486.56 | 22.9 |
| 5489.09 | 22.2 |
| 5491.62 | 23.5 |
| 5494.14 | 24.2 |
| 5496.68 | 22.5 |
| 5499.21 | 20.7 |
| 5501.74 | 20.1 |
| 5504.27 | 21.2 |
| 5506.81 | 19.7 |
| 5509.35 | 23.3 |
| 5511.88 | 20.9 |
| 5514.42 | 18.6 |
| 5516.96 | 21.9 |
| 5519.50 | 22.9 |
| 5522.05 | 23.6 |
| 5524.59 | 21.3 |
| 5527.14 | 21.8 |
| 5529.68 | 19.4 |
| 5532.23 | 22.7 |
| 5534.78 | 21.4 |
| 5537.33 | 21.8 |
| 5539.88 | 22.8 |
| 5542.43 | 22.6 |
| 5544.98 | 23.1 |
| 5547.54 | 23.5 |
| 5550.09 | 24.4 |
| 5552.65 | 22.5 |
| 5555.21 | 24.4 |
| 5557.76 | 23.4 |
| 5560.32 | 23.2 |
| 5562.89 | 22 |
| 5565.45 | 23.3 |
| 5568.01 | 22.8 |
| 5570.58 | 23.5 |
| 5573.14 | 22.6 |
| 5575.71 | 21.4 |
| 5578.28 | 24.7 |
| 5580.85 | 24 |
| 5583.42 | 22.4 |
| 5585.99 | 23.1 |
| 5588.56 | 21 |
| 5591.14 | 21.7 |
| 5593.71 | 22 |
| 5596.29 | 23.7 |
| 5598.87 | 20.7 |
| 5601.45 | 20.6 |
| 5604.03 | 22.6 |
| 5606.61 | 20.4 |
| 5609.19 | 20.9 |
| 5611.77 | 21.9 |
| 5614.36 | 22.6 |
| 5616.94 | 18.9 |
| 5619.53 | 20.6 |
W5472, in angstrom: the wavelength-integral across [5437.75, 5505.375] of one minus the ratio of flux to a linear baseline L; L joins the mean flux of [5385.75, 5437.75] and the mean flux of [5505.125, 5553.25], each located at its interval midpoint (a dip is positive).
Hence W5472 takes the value 2.6 angstrom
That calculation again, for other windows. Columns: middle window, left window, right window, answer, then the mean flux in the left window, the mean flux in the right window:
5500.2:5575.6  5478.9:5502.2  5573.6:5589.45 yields 1.89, 22.8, 22.8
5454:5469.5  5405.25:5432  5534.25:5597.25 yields 2.20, 23.7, 22.9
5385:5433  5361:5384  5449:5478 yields -4.89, 21.7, 20.6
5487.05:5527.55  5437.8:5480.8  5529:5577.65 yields 0.48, 21.3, 22.7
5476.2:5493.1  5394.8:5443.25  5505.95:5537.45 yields -0.79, 23.3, 21.5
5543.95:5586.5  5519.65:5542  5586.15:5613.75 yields -2.76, 21.9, 21.6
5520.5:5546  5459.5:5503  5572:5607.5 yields 0.19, 22.2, 22.2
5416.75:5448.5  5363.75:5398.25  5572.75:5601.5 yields -1.99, 22.4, 22.4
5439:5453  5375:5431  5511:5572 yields 0.76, 23.5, 22.4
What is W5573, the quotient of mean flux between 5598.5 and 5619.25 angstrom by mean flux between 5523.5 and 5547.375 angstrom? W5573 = 0.96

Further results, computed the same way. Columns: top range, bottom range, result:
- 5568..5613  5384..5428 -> 0.95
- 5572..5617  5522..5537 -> 1.02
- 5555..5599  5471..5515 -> 1.03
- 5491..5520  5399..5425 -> 0.92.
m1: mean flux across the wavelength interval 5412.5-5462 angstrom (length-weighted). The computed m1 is 22.5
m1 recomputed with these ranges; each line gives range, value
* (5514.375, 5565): 22.5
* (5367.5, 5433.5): 23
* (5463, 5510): 22.2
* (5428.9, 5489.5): 21.8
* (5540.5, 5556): 23.4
